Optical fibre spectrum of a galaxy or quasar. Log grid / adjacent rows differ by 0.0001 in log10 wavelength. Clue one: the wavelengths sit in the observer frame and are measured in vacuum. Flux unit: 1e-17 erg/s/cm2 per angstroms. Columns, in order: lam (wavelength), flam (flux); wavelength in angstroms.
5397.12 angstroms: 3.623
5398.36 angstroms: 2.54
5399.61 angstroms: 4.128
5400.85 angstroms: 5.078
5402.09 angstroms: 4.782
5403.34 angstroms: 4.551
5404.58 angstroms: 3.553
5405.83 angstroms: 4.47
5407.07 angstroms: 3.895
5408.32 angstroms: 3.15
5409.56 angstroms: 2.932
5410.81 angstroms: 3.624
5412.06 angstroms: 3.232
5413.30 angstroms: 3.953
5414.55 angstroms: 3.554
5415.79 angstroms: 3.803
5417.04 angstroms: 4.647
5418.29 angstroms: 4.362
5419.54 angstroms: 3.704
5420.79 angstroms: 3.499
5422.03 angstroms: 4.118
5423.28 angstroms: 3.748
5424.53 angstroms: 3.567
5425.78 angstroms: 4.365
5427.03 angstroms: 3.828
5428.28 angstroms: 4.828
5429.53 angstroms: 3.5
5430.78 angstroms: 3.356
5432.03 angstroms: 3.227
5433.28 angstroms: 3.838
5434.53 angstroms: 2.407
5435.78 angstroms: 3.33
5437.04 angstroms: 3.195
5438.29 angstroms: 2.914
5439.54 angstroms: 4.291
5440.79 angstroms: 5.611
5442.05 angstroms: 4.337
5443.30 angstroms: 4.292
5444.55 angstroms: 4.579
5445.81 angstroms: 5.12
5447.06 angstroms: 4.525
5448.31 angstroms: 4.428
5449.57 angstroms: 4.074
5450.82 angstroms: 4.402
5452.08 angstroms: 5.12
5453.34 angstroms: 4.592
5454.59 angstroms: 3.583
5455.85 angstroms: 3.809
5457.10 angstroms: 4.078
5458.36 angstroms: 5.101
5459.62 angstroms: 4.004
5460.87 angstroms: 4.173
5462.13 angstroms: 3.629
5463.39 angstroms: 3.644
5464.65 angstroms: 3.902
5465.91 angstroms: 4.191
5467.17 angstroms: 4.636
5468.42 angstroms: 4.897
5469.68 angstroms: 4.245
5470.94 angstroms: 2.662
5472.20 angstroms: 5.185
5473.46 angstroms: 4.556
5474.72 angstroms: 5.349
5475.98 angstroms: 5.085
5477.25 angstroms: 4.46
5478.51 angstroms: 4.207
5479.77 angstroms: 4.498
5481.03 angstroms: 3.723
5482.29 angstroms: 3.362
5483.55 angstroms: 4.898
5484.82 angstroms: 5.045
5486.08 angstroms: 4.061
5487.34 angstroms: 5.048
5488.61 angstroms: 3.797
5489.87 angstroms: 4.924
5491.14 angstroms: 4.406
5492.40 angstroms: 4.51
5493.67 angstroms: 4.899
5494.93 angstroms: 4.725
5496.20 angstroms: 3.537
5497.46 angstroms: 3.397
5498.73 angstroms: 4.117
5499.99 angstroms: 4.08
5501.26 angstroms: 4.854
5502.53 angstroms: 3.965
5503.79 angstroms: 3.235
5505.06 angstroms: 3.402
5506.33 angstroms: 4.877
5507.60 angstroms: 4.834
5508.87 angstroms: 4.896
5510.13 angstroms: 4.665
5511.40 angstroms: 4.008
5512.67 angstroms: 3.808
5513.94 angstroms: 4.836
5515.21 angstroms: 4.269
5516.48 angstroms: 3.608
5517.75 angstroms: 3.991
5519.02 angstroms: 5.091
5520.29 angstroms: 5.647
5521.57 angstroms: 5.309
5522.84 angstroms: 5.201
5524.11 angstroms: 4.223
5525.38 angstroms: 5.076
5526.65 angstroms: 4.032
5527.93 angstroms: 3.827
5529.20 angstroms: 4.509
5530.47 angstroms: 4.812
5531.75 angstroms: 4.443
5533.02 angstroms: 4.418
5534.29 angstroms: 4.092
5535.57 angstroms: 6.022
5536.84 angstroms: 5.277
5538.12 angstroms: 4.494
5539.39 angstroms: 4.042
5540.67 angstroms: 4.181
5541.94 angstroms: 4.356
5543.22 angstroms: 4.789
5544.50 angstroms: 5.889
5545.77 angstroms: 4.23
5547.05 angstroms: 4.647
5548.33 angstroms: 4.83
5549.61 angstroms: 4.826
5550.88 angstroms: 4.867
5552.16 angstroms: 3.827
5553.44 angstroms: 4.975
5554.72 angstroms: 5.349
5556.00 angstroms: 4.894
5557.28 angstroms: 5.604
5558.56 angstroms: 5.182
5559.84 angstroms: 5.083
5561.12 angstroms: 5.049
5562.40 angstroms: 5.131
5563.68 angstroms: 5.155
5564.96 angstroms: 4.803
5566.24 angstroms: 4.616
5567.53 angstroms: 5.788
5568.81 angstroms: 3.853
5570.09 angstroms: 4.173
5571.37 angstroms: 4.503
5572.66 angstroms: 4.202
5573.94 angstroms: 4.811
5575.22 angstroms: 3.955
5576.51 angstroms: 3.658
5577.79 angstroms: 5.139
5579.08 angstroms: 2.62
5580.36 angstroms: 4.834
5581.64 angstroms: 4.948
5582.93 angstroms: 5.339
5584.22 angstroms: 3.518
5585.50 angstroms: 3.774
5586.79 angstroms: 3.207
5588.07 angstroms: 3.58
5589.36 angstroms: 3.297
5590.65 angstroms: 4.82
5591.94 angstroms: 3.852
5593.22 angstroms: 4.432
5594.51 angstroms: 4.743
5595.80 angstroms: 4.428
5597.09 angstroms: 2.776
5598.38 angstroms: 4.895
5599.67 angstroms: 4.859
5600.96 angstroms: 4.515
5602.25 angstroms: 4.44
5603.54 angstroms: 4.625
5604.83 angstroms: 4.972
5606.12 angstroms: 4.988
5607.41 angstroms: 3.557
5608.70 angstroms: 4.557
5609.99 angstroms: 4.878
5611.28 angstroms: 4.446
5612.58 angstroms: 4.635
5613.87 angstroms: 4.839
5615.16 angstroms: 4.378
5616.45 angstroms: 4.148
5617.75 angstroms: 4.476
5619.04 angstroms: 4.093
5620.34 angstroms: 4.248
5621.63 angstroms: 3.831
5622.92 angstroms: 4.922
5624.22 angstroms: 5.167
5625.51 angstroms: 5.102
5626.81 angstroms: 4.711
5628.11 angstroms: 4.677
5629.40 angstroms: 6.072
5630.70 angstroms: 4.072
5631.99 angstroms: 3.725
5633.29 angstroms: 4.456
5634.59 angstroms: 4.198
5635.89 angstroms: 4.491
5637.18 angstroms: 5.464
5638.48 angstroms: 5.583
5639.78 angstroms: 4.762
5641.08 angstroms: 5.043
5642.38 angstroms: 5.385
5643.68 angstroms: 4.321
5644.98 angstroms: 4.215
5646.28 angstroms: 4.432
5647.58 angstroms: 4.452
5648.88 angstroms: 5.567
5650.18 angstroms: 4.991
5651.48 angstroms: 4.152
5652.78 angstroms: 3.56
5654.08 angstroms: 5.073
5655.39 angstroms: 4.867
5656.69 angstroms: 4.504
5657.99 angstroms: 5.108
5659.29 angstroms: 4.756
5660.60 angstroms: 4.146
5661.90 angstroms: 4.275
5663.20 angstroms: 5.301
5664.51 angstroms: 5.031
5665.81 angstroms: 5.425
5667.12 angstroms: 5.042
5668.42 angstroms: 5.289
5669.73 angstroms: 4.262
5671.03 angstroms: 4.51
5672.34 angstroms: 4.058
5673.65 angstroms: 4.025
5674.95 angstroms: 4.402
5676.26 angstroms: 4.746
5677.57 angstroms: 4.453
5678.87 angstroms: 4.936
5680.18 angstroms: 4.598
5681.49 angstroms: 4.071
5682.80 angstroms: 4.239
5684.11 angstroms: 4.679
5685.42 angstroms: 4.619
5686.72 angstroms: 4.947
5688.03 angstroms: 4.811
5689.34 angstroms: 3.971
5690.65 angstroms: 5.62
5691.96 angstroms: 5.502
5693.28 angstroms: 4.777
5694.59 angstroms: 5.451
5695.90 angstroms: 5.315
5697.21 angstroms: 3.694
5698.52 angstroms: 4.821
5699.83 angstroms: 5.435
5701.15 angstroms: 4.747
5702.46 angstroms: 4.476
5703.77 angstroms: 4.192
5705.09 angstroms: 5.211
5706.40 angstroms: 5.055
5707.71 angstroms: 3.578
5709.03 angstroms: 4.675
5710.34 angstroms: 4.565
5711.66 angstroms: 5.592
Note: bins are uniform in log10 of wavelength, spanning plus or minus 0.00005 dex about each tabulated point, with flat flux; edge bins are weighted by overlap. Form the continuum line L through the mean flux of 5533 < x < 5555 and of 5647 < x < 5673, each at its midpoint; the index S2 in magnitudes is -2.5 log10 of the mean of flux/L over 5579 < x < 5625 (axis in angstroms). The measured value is 0.090 mag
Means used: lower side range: 4.73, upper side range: 4.72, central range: 4.35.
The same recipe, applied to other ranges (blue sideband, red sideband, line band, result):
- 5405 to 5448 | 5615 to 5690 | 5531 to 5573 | -0.11 mag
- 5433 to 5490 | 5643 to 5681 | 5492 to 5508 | 0.04 mag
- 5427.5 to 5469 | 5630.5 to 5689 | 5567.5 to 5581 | 0.04 mag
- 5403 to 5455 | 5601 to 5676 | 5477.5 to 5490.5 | -0.06 mag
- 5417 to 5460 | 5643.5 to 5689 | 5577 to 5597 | 0.08 mag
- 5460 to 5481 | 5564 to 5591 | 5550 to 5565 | -0.17 mag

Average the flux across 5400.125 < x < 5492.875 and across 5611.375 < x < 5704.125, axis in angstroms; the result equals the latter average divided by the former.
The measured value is 1.1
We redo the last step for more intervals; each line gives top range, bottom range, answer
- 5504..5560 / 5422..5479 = 1.12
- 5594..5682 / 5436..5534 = 1.06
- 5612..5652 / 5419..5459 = 1.15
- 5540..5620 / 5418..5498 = 1.08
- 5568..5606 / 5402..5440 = 1.14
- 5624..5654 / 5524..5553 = 1.03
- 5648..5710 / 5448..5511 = 1.09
